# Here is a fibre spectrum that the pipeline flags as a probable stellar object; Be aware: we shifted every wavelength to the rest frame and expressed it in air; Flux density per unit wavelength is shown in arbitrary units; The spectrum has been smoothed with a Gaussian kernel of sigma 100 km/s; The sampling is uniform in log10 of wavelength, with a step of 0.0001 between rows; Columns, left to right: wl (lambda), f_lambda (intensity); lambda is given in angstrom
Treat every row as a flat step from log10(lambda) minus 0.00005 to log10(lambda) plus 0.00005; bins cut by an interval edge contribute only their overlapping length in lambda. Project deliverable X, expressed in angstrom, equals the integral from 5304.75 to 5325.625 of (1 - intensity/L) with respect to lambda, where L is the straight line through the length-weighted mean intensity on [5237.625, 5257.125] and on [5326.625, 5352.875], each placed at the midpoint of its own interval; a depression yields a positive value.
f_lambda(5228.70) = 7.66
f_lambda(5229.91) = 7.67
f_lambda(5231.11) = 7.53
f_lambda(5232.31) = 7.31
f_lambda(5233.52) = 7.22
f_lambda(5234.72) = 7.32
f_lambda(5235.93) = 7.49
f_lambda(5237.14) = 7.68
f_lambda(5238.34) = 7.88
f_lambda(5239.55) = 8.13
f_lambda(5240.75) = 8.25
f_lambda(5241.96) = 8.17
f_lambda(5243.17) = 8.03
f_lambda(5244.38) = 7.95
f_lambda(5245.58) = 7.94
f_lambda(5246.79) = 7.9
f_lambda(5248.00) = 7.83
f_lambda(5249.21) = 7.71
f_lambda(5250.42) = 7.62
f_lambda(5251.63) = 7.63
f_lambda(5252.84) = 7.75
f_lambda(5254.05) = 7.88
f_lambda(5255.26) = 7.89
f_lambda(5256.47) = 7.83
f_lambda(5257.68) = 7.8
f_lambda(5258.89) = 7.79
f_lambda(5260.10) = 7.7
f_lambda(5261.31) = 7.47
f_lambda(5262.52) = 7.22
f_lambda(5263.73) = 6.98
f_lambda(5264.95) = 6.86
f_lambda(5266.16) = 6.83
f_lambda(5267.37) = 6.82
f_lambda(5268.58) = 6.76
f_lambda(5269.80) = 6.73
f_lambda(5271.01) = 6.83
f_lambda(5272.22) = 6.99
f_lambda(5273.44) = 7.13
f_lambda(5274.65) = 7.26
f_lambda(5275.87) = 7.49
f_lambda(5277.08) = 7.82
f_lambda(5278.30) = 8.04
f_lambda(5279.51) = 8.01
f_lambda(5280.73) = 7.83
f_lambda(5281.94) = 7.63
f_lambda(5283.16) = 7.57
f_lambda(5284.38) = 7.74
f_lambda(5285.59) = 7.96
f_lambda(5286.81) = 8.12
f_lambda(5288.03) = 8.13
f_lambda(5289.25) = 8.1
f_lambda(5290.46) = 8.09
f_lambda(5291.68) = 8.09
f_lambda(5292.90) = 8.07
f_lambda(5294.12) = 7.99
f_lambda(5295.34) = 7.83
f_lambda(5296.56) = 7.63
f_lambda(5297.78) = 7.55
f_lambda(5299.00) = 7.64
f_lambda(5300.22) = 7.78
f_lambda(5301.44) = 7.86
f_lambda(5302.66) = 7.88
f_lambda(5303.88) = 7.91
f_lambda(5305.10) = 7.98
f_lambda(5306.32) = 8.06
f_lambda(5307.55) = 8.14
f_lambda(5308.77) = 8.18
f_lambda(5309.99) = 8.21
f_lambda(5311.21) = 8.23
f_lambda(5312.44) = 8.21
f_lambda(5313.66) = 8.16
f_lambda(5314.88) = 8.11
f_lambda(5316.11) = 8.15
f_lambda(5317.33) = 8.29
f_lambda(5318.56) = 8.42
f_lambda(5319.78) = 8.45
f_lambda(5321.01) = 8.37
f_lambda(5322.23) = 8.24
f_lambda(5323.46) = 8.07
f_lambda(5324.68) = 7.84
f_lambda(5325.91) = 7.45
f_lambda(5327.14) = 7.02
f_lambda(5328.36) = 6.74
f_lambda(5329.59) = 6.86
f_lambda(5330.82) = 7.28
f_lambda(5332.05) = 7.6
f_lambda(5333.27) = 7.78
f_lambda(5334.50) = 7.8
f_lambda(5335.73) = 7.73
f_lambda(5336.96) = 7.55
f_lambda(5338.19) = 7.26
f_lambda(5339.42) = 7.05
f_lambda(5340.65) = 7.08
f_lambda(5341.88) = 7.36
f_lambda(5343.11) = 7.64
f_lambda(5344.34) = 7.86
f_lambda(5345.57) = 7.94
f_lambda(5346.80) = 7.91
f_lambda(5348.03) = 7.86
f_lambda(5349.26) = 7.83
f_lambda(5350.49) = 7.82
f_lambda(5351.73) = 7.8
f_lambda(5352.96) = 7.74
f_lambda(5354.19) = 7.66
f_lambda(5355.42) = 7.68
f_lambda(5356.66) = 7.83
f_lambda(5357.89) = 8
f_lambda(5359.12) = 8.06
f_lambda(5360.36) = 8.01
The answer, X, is -1.5 angstrom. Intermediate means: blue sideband 7.9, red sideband 7.52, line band 8.17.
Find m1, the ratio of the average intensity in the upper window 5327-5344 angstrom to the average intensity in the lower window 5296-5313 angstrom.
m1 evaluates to 0.93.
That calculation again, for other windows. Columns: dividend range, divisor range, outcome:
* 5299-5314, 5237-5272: 1.06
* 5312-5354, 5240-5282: 1.02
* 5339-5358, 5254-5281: 1.04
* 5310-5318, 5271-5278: 1.12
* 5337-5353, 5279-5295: 0.96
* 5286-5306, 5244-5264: 1.03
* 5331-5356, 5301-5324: 0.94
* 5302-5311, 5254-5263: 1.05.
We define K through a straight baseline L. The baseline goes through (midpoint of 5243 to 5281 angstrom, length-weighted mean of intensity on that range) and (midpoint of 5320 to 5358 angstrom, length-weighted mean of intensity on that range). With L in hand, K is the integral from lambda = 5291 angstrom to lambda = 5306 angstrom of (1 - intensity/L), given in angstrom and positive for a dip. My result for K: -0.6 angstrom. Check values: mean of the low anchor 7.5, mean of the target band 7.86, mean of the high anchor 7.64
